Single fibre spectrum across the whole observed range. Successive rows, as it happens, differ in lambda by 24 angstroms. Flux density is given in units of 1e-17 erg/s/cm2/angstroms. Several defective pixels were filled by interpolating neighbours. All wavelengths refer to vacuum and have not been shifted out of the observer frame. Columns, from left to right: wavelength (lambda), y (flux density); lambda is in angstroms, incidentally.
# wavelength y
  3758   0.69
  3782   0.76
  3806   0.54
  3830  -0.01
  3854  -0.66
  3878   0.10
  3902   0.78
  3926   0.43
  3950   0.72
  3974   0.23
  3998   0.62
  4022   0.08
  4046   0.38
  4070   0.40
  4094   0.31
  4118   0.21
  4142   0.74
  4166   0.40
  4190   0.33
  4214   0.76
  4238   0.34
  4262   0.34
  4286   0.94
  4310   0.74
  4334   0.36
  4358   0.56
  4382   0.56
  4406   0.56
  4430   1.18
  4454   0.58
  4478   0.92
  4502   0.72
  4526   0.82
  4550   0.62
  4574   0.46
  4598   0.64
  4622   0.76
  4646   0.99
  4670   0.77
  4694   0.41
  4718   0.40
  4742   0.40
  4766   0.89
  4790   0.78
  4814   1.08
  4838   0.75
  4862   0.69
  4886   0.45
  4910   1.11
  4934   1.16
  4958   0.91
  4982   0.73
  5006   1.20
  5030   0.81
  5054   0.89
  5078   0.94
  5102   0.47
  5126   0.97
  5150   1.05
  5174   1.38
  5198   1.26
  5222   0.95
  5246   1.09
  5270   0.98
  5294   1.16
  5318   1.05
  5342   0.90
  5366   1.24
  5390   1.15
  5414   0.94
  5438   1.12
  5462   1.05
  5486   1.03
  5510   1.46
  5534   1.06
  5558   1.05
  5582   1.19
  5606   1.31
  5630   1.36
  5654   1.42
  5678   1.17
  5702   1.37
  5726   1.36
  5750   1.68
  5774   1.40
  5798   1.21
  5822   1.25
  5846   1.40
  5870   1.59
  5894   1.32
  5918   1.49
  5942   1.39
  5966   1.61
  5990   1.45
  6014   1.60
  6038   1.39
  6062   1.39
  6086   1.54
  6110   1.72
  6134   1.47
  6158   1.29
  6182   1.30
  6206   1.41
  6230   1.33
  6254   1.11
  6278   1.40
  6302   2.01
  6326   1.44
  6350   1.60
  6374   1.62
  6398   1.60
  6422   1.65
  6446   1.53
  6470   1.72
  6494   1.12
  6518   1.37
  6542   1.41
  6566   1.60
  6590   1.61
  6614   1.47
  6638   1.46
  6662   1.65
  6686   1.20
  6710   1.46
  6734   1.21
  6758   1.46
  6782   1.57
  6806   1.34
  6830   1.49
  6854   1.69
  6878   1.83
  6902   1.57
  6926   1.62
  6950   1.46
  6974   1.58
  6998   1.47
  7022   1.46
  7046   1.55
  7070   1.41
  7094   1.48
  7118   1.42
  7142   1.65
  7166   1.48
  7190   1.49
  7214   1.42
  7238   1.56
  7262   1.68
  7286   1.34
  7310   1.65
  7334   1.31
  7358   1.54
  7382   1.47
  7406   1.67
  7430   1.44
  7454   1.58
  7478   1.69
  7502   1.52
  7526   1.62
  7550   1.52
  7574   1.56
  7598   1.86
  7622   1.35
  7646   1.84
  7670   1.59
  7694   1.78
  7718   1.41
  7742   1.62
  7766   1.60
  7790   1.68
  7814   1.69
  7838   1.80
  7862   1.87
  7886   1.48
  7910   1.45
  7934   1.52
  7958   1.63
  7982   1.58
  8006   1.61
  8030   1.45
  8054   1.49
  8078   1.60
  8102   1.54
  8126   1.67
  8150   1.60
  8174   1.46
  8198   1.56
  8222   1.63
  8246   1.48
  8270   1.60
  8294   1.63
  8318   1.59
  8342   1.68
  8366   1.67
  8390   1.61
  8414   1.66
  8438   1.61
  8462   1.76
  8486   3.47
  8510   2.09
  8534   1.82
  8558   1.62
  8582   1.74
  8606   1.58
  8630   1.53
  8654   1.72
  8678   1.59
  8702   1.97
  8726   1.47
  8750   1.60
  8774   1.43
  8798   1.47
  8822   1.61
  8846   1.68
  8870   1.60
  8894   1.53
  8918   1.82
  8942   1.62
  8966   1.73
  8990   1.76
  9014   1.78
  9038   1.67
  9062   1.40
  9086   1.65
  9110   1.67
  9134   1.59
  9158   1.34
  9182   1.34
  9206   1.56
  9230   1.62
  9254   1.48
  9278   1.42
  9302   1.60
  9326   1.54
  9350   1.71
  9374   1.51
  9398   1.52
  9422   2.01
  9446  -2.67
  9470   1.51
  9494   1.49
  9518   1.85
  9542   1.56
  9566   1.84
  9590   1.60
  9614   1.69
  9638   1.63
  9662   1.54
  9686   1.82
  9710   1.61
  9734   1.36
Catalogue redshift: 0.29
